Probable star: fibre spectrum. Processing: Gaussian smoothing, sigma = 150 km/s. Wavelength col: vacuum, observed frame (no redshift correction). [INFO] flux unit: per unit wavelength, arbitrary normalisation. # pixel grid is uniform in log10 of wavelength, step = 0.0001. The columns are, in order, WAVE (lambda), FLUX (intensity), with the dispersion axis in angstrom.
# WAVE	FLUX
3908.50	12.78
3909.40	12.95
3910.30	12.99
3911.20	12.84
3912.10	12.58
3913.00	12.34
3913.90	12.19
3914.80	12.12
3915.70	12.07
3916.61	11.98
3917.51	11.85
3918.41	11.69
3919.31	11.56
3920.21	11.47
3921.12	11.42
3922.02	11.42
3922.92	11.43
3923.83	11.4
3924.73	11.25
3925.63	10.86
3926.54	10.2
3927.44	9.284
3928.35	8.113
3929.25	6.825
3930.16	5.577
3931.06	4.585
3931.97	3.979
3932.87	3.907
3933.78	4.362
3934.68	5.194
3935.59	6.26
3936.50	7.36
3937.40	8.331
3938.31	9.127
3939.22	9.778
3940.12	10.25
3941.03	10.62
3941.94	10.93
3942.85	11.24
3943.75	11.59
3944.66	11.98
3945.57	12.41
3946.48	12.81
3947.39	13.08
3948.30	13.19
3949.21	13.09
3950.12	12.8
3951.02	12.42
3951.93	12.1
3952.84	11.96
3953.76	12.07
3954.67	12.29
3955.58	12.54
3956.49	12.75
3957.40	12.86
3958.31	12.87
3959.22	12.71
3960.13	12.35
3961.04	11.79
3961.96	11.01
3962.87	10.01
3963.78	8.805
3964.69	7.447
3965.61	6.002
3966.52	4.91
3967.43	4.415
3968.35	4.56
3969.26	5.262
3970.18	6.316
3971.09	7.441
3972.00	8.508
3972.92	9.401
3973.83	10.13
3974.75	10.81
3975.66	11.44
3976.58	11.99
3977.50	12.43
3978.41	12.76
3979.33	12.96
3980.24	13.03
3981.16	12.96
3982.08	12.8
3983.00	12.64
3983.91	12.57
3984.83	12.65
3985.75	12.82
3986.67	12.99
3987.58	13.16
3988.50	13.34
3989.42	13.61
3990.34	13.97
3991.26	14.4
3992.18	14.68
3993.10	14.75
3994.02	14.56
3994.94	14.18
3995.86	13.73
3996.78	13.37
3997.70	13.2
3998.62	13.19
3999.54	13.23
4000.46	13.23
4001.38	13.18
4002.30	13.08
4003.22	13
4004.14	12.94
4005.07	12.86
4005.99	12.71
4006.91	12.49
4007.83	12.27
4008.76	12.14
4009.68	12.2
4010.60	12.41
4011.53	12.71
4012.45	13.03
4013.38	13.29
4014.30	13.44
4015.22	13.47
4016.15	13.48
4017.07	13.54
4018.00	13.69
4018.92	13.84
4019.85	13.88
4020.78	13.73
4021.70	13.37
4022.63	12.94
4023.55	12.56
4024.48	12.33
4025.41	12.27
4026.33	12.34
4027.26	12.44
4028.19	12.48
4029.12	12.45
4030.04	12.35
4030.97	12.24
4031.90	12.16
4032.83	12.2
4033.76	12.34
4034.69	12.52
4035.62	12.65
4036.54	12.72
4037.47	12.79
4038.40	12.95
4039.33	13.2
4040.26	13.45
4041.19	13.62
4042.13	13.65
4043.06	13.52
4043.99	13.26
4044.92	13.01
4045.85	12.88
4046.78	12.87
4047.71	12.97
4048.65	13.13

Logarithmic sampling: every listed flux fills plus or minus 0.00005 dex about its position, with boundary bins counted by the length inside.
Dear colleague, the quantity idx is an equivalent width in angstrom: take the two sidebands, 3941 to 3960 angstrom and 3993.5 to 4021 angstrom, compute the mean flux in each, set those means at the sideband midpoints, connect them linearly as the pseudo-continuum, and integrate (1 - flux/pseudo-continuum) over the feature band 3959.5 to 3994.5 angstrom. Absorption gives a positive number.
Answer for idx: 5.0 angstrom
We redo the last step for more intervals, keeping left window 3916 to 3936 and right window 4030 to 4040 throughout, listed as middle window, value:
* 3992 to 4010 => -2.9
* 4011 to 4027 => -1.5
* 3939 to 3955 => -3.9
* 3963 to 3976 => 3.5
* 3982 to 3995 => -3.0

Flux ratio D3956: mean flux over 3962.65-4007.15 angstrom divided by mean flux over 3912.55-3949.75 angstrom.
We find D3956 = 1.2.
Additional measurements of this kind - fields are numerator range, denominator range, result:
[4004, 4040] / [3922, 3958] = 1.27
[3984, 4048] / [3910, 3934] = 1.30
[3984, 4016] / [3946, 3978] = 1.27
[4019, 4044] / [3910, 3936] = 1.32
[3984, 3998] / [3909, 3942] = 1.40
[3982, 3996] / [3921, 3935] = 1.68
